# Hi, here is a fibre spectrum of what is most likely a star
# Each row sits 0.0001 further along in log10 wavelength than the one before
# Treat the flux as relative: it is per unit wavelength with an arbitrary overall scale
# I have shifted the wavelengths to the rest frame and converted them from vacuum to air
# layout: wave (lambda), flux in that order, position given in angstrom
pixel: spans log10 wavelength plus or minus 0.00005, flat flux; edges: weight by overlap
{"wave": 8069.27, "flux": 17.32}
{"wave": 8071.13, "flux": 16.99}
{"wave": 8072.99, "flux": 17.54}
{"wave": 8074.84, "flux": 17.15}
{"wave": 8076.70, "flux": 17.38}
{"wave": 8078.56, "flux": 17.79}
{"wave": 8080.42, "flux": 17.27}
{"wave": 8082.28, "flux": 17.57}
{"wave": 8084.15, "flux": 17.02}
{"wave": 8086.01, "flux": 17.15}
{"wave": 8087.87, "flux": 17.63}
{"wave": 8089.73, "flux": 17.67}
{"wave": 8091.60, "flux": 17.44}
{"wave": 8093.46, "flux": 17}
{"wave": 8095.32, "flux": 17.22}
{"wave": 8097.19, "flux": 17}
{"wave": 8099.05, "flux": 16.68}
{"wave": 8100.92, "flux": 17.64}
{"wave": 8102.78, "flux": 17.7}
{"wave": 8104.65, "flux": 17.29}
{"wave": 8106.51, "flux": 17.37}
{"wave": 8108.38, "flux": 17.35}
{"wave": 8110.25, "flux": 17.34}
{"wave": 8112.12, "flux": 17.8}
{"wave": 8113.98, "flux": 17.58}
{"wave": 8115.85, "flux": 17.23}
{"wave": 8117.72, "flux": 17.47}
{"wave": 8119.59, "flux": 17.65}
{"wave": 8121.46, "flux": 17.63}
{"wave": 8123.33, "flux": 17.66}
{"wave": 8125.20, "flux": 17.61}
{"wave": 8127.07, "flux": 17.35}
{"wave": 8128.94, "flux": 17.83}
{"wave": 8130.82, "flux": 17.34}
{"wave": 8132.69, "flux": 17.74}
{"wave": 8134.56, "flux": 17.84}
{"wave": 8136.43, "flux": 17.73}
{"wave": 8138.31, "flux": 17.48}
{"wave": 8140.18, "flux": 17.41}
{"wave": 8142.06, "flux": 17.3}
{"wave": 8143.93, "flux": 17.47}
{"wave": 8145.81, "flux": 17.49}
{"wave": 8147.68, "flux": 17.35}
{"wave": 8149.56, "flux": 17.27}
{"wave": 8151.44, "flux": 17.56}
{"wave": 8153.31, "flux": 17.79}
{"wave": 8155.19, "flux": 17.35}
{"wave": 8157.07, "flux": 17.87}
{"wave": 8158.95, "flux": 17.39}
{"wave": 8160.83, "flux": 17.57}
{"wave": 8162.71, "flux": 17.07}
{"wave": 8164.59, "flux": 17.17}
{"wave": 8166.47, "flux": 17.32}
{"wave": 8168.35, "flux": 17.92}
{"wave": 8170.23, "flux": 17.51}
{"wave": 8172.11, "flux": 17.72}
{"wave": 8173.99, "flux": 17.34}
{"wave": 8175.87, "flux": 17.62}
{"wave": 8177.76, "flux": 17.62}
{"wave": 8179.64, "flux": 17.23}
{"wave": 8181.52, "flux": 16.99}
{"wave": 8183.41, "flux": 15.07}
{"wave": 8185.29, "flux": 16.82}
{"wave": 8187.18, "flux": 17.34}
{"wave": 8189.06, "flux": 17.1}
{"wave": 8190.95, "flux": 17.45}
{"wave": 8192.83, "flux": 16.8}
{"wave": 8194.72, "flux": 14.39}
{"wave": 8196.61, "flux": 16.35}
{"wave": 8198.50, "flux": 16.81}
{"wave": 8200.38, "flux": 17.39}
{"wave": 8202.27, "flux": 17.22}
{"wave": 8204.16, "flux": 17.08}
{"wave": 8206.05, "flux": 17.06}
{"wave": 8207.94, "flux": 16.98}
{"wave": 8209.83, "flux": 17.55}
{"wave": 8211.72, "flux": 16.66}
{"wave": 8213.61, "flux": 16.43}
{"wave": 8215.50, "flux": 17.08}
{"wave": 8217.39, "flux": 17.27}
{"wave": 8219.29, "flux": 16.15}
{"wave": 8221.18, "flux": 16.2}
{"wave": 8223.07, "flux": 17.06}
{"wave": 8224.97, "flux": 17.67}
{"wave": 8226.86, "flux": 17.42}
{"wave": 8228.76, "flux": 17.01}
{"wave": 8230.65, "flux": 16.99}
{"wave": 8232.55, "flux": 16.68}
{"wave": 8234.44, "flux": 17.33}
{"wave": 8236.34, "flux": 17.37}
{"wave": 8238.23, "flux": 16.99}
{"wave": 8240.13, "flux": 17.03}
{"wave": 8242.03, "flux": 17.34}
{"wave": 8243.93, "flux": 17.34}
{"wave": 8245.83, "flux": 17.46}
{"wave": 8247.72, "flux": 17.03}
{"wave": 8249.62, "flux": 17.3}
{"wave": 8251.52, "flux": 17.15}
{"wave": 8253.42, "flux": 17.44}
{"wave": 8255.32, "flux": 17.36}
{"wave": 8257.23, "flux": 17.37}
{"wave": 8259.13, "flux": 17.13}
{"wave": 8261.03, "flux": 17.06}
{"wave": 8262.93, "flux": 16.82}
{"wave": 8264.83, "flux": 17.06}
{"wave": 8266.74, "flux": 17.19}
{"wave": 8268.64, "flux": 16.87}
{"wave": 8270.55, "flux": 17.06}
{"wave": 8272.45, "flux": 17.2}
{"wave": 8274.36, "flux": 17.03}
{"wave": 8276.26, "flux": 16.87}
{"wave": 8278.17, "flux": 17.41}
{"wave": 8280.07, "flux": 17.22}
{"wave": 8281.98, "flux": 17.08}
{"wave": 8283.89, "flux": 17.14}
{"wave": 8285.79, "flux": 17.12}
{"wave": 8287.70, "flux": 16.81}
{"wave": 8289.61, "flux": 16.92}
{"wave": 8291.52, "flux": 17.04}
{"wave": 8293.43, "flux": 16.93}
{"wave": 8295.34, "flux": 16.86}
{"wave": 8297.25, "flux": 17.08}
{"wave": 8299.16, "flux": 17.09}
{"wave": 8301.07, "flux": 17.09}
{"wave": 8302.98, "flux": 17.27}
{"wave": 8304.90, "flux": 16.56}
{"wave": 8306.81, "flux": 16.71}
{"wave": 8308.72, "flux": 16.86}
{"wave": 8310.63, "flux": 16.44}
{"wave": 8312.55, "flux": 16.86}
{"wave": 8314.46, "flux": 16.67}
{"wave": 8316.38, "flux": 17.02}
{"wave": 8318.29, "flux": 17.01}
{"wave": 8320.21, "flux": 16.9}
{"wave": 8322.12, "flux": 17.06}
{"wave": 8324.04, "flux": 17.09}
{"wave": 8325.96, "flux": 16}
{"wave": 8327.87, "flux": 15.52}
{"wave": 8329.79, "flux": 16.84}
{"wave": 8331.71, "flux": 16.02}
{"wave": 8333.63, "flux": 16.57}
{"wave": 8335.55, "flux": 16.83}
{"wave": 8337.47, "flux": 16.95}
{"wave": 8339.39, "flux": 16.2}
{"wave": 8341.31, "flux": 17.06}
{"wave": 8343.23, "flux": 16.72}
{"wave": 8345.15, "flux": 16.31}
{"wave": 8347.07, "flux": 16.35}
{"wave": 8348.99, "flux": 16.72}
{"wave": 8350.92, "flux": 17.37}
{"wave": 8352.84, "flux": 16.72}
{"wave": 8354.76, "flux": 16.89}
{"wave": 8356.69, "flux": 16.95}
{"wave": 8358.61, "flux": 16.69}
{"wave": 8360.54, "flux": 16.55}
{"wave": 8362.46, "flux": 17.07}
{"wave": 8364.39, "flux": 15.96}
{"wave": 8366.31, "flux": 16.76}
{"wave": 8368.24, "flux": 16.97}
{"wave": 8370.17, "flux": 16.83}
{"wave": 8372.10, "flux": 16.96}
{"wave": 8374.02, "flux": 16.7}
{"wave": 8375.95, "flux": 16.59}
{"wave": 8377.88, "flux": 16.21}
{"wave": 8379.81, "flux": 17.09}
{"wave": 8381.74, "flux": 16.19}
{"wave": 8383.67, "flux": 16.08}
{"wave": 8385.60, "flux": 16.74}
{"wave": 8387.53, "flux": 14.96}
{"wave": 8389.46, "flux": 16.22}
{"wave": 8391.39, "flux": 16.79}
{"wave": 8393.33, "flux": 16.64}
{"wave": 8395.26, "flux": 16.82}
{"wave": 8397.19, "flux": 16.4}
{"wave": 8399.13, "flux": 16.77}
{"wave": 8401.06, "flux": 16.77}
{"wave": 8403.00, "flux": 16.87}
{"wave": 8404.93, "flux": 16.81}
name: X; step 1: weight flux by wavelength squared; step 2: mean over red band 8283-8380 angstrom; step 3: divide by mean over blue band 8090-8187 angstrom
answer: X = 1.0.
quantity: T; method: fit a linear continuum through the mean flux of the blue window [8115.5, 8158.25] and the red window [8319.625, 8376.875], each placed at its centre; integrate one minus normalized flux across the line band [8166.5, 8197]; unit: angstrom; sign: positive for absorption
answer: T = 0.7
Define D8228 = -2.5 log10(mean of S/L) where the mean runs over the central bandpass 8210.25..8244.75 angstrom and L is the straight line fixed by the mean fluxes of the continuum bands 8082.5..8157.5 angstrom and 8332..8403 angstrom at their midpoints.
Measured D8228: 0.01 mag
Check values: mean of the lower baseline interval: 17.5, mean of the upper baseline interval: 16.6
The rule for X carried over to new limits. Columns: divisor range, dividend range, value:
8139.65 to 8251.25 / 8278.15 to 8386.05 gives 1.01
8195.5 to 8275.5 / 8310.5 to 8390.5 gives 1.00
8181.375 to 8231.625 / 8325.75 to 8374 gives 1.02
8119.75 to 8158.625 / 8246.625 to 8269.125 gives 1.01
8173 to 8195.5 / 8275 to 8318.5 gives 1.04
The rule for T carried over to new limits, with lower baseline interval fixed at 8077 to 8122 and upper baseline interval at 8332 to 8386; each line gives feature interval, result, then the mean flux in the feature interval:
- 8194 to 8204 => 0.3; 16.5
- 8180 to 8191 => 0.2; 16.8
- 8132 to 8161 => -0.5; 17.5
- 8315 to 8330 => 0.1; 16.7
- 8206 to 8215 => 0.1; 16.9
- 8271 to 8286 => -0.2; 17.1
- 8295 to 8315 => -0.1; 16.9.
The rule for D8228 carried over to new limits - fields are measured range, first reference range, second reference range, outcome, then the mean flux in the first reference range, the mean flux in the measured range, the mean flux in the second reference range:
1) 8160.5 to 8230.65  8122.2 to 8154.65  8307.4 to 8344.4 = 0.02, 17.5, 17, 16.7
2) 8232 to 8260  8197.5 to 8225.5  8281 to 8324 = -0.02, 17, 17.2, 16.9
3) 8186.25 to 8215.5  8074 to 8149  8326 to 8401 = 0.02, 17.4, 16.9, 16.6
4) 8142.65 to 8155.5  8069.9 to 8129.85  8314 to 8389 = -0.01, 17.4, 17.5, 16.6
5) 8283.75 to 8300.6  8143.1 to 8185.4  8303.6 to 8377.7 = -0.01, 17.3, 17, 16.7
